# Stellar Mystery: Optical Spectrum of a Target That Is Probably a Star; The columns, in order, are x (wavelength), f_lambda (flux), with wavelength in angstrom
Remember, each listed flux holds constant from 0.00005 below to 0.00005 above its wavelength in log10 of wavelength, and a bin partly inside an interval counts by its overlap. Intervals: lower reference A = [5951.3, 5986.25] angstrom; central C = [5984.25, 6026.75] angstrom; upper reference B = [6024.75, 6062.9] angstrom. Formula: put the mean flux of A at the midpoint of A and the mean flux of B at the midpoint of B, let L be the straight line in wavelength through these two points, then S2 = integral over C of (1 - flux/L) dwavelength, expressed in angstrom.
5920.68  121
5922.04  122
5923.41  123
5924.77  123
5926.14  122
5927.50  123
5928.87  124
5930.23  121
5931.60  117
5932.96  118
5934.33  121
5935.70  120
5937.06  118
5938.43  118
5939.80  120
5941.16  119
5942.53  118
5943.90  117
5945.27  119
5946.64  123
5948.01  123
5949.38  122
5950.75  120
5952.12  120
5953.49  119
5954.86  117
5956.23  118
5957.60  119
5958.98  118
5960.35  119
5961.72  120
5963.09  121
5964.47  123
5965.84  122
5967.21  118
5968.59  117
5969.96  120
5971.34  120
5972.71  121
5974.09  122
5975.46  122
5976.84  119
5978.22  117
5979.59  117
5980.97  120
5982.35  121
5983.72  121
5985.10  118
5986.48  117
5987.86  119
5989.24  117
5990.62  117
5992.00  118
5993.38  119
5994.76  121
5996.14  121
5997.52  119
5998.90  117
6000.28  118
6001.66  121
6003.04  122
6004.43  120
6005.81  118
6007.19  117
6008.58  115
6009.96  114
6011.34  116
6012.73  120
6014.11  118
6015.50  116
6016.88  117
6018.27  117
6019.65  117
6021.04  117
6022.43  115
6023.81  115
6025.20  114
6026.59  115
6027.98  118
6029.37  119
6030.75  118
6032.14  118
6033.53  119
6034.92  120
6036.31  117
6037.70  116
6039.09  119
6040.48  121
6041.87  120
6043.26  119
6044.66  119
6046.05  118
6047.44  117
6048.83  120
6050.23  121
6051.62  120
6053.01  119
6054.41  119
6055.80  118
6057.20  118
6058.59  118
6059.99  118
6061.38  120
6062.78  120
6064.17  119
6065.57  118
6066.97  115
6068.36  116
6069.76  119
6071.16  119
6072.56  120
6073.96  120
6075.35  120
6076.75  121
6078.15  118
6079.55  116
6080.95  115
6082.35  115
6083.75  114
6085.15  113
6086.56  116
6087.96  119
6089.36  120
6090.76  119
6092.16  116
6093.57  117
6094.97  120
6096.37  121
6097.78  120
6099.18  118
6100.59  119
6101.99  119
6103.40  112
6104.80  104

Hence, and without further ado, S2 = 0.5 angstrom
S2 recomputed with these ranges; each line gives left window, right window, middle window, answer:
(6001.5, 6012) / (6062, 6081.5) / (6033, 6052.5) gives -0.15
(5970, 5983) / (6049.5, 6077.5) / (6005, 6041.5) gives 0.66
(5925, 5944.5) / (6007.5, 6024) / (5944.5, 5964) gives -0.14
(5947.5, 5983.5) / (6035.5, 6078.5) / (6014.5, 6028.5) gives 0.36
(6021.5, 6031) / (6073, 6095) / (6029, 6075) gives -0.76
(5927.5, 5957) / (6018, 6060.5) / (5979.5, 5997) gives -0.01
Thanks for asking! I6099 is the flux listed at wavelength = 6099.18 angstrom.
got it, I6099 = 118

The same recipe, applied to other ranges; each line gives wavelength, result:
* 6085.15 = 113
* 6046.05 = 118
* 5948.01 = 123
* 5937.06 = 118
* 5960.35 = 119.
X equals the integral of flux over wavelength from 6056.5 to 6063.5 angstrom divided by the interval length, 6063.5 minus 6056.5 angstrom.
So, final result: 119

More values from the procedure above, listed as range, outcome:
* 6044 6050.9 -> 119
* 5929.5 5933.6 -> 119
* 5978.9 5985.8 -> 119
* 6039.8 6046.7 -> 119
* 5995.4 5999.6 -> 119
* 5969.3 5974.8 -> 121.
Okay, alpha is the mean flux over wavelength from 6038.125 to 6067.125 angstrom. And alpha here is 119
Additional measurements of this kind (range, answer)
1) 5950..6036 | 119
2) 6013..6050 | 118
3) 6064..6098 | 118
